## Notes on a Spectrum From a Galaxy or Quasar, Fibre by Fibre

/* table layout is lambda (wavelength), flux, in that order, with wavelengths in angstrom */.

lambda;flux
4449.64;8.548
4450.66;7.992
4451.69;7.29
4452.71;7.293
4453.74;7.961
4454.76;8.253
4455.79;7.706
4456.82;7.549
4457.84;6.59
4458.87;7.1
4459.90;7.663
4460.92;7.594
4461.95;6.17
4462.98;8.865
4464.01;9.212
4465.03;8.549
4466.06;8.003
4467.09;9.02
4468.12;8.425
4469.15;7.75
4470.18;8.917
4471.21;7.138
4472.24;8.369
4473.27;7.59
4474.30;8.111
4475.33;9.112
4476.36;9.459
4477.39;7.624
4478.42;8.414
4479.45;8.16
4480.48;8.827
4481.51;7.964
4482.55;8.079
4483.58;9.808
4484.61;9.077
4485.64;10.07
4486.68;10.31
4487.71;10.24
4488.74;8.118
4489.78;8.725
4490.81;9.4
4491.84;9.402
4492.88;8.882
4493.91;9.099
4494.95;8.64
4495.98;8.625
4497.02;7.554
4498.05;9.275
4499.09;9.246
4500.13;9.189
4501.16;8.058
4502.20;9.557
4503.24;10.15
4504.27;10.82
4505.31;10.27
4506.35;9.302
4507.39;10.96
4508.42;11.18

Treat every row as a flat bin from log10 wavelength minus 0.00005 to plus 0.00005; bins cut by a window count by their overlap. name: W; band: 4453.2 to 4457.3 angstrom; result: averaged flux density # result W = 7.85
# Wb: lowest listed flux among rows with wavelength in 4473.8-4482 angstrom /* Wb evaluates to 7.624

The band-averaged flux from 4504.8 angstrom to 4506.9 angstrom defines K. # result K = 9.78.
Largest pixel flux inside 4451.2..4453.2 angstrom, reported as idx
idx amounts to 7.293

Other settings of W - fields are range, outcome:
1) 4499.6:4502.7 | 8.93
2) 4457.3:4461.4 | 7.25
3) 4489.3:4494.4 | 9.12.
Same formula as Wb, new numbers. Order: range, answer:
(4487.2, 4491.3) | 8.118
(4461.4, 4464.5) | 6.17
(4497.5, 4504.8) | 8.058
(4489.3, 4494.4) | 8.725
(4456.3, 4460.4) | 6.59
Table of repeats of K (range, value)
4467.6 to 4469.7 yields 8.09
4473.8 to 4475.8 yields 8.61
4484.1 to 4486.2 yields 9.57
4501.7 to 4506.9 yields 10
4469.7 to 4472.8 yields 8.12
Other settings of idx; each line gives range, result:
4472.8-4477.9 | 9.459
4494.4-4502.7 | 9.557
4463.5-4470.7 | 9.212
